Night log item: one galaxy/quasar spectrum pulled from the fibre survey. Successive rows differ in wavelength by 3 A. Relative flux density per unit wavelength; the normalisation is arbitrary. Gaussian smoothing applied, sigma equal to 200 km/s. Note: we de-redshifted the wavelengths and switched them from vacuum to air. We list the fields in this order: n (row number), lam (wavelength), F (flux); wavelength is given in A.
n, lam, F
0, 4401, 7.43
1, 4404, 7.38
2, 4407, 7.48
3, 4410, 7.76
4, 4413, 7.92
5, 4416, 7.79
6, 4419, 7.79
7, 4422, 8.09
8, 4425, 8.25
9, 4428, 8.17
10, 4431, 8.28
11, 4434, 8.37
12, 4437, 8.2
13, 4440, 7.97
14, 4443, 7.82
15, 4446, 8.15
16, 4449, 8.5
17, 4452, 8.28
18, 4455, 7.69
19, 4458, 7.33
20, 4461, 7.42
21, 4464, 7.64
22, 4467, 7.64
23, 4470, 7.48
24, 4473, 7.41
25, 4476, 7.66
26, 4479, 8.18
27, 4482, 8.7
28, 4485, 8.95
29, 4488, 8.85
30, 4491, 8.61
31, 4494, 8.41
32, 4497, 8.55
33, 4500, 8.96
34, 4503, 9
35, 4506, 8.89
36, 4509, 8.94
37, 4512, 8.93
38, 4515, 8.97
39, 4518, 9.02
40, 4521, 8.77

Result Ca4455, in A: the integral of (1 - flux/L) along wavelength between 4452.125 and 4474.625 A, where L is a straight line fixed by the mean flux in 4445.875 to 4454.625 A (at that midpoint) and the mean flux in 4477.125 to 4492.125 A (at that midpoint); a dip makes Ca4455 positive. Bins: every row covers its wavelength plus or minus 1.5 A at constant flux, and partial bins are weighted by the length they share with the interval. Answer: 2.2 A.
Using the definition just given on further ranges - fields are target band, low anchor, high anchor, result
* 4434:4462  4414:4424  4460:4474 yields -1.03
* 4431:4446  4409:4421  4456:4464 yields -0.96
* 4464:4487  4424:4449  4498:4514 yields 1.62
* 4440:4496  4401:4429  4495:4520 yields 2.62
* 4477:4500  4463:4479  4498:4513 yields -0.91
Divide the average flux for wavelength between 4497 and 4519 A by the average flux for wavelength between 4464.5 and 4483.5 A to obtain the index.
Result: 1.14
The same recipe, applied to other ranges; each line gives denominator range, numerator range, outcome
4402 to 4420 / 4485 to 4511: 1.14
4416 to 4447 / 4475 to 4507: 1.07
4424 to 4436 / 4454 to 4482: 0.93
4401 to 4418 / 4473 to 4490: 1.10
